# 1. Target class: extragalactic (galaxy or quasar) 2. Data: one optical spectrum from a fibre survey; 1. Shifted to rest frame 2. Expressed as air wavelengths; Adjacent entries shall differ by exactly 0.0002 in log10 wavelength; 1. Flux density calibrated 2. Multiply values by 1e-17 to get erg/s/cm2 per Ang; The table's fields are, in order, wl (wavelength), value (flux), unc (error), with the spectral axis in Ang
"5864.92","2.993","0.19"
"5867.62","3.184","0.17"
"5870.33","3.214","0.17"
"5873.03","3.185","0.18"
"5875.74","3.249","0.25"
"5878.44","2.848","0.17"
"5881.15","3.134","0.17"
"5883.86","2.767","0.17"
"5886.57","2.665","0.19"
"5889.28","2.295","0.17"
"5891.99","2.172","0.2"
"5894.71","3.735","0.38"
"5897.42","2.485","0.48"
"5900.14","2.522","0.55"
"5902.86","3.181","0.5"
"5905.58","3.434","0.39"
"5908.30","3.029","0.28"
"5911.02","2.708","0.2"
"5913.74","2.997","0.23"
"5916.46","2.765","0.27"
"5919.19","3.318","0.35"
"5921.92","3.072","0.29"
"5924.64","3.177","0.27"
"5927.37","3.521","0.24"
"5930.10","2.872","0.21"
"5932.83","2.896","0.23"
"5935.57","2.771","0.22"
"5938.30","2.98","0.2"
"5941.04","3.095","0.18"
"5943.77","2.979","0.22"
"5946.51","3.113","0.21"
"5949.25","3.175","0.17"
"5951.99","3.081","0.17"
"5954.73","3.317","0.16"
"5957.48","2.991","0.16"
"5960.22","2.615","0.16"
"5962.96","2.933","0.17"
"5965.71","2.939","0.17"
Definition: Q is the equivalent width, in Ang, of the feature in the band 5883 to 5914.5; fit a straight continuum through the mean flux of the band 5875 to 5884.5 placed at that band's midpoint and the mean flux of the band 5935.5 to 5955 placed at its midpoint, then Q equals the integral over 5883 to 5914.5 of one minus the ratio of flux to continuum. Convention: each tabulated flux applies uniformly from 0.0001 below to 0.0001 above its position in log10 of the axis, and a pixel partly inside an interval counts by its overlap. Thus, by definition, 2.0 Ang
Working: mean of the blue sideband 3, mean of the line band 2.83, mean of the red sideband 3.07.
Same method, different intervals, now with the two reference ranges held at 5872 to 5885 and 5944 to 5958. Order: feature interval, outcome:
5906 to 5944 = 0.9 Ang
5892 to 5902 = 0.8 Ang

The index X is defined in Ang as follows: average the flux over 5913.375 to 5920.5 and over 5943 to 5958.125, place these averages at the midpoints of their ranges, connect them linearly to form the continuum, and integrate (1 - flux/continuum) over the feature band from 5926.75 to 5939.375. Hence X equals 0.4 Ang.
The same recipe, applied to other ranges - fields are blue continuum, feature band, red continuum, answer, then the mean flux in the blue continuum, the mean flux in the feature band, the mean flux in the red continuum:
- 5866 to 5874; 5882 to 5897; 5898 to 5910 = 1.7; 3.19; 2.73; 2.99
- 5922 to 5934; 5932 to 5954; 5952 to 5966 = 0.2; 3.12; 3.02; 2.97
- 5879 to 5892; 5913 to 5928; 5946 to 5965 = -1.5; 2.67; 3.13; 3.03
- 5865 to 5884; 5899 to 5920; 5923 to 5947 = 0.5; 3.1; 2.99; 3.04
